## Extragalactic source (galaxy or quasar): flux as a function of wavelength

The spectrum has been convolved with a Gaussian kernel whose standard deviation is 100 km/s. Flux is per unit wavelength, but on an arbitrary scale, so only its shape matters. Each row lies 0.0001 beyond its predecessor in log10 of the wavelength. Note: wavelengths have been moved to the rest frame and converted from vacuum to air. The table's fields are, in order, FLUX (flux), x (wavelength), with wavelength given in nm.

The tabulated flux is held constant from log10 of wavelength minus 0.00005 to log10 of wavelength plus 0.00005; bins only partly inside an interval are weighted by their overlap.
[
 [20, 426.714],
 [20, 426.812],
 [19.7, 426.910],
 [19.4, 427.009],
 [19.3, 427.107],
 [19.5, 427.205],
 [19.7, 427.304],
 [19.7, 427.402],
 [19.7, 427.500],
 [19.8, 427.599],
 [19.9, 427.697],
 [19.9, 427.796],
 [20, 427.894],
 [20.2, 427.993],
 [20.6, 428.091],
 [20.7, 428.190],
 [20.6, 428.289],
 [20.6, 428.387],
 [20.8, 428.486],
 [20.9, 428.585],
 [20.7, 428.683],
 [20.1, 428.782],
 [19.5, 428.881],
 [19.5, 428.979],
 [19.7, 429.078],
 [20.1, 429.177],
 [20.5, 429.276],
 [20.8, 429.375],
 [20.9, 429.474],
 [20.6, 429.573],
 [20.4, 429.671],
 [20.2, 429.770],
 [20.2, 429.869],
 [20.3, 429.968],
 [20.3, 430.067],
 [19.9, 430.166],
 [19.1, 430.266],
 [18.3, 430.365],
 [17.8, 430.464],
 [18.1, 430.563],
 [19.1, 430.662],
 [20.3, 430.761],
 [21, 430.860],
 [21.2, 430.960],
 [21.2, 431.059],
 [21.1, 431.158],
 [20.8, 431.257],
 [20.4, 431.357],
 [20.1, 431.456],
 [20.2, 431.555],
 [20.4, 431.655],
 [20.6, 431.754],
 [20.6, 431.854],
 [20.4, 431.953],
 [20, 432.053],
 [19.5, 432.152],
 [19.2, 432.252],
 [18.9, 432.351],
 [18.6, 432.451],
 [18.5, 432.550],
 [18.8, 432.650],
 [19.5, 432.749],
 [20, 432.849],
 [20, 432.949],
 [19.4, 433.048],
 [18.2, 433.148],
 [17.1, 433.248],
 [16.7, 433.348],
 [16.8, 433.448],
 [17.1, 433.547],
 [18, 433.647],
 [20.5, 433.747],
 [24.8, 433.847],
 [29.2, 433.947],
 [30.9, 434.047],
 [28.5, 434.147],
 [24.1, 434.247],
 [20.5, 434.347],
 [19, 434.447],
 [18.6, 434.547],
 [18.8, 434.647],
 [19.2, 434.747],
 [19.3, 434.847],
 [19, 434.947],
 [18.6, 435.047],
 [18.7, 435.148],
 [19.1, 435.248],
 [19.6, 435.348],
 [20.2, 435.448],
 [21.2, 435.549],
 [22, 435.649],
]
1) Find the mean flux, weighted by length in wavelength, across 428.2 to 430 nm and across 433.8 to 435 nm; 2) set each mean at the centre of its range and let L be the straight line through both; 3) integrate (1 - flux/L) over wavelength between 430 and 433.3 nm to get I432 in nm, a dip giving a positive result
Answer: 0.28 nm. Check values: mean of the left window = 20.4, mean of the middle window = 19.7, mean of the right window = 22.6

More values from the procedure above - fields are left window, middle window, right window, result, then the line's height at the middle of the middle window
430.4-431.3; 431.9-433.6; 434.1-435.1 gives 0.129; 20.3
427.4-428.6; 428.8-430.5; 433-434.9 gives 0.043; 20.4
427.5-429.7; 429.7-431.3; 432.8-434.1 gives 0.040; 20.4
